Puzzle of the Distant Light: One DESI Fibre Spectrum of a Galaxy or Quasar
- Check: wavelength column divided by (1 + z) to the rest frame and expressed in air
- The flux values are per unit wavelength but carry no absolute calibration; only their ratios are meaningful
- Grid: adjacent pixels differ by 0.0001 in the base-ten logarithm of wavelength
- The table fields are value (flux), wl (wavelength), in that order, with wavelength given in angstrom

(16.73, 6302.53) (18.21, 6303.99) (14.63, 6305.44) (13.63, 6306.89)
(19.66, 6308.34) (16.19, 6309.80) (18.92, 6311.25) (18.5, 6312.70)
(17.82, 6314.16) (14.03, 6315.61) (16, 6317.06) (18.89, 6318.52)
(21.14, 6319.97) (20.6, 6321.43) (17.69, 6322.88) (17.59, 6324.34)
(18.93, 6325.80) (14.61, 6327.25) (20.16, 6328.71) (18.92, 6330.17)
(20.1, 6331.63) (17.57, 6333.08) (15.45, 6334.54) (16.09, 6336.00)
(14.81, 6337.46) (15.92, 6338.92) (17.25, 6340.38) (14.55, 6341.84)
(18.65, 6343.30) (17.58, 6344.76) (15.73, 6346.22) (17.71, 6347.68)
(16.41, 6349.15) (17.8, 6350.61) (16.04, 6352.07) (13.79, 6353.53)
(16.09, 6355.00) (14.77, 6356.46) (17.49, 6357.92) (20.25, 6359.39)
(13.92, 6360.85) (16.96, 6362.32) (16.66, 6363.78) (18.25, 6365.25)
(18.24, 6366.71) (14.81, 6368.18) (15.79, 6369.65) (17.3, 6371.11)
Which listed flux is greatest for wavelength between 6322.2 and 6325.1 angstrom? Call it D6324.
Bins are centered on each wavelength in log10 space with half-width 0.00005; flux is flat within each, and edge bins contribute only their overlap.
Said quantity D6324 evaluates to 17.69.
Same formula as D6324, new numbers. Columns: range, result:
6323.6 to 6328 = 18.93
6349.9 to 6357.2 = 17.8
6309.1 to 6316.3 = 18.92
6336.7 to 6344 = 18.65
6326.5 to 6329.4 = 20.16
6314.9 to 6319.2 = 18.89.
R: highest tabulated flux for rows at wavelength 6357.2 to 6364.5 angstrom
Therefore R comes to 20.25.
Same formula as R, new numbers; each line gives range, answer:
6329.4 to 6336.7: 20.1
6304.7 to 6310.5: 19.66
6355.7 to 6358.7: 17.49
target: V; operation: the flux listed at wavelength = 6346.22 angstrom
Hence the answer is 15.73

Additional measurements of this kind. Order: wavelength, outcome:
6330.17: 18.92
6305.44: 14.63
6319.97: 21.14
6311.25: 18.92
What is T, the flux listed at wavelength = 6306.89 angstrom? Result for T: 13.63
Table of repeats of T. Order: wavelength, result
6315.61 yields 14.03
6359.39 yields 20.25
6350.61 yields 17.8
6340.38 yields 17.25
